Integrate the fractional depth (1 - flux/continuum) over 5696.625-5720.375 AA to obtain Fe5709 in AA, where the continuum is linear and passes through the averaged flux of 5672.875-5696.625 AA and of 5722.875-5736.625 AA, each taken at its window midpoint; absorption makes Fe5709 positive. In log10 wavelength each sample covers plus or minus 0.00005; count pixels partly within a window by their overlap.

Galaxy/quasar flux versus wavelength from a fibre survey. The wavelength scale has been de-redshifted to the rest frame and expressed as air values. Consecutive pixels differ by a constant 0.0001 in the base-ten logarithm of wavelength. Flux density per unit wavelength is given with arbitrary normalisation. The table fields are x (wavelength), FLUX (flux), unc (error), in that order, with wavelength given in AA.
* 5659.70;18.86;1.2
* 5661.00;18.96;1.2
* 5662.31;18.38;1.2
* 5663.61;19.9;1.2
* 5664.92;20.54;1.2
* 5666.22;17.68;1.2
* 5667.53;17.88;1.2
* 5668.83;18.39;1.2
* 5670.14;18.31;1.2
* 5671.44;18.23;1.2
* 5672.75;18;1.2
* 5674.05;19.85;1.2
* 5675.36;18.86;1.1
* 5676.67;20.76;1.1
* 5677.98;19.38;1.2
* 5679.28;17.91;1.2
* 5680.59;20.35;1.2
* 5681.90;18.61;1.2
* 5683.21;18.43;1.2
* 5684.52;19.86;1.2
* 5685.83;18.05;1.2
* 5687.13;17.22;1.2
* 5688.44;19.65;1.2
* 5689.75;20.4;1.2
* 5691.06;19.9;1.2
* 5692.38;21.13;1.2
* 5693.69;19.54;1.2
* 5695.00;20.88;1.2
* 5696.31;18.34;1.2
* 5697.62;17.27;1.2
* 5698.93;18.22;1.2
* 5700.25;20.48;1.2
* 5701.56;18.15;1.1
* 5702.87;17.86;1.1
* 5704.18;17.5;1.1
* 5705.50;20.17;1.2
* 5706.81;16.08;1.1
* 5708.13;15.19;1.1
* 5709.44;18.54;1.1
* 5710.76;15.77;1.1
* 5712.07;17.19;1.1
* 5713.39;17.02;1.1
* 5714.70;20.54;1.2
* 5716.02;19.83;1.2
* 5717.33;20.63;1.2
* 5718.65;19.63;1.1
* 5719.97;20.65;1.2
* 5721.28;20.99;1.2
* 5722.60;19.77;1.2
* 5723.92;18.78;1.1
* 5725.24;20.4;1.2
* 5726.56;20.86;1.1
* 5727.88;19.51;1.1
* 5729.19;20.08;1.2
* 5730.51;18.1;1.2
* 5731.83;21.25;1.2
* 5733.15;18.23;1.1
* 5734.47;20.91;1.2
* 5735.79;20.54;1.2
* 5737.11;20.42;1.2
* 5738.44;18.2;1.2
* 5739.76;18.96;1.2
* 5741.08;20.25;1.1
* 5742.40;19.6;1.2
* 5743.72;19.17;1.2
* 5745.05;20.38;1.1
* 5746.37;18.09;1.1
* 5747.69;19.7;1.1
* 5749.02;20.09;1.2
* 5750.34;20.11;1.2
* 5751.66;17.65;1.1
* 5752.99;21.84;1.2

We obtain 1.6 AA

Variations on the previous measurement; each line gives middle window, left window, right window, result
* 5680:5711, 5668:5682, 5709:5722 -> 0.6 AA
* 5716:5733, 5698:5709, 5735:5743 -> -0.9 AA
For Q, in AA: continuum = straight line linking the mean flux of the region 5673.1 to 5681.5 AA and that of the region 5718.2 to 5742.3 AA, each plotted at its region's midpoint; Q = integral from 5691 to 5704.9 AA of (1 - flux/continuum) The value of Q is 0.43 AA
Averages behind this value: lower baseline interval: 19.4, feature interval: 19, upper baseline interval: 19.9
